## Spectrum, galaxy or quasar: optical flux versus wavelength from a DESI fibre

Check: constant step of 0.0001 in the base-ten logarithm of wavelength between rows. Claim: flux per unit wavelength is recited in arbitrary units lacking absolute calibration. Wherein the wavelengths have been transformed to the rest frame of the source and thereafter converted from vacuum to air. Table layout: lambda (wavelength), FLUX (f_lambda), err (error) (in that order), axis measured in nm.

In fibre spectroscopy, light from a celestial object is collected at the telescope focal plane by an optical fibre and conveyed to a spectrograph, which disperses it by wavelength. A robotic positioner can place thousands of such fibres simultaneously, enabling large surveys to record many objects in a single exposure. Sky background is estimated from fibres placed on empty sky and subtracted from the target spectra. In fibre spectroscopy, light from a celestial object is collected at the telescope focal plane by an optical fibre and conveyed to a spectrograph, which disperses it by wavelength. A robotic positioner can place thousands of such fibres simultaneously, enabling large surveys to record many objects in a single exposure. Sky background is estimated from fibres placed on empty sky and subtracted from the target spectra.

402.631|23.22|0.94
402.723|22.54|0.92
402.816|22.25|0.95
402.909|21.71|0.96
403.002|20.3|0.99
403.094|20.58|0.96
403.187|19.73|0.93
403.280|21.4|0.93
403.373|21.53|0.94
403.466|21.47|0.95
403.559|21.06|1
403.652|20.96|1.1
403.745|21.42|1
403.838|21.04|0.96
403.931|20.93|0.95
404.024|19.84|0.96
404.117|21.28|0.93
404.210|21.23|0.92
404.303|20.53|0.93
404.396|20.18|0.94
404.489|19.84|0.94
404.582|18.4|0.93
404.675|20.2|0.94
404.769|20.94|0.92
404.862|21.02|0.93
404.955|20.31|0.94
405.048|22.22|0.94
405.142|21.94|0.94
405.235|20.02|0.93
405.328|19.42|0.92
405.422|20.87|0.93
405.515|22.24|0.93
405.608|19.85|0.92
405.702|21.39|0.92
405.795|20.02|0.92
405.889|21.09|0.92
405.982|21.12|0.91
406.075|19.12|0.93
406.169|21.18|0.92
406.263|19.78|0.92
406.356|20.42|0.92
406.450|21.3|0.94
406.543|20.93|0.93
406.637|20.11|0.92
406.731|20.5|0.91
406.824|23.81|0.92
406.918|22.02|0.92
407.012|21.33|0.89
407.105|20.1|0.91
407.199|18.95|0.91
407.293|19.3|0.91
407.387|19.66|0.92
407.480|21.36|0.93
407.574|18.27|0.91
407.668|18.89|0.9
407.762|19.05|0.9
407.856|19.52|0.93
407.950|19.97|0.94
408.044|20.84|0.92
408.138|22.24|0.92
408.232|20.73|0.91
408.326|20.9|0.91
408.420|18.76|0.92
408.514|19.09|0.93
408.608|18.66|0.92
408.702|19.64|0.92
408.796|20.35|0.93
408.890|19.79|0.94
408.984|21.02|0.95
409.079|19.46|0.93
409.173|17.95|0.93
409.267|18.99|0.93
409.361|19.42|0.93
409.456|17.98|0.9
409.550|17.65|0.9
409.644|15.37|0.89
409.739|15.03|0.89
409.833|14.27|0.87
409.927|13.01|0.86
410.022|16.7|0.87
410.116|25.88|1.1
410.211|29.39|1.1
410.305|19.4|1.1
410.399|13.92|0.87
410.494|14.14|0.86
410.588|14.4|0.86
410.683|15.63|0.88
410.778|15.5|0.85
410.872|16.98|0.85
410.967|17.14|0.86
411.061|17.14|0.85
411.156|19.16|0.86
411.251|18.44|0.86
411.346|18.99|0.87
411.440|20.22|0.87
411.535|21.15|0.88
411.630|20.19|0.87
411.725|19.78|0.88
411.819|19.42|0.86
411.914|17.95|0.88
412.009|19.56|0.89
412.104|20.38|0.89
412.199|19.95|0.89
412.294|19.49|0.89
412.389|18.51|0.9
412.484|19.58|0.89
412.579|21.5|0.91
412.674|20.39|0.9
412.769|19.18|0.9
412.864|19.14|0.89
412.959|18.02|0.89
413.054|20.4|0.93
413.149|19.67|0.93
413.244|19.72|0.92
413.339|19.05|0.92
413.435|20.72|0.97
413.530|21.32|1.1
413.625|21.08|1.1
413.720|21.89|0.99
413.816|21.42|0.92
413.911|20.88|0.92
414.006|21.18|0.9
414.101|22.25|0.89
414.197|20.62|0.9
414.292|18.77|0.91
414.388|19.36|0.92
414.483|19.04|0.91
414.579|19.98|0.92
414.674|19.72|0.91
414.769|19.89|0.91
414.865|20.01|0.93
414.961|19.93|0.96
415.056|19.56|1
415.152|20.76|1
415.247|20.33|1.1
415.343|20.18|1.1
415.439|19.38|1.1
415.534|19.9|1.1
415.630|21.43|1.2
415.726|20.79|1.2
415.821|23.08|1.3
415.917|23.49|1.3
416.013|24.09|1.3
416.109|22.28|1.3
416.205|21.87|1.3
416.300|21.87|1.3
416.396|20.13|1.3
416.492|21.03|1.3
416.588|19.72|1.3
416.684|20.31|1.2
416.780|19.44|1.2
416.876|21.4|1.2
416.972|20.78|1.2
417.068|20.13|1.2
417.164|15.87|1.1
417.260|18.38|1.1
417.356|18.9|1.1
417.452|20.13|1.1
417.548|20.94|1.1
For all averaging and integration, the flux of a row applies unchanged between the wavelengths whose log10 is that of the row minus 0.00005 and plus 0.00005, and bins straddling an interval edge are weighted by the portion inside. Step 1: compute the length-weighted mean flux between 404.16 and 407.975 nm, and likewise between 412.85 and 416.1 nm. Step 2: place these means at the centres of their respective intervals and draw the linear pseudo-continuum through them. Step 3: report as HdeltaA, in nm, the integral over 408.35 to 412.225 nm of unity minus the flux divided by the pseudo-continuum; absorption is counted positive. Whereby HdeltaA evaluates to 0.38 nm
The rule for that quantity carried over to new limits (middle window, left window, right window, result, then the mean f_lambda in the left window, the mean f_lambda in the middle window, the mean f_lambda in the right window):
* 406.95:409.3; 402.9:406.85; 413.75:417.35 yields 0.10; 20.7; 19.8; 20.5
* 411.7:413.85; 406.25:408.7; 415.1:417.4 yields 0.06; 20.2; 19.9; 20.6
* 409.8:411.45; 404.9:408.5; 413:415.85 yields 0.22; 20.5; 17.8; 20.4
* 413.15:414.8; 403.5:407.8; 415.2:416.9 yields 0.05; 20.6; 20.4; 21.1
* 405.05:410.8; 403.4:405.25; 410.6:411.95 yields -0.01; 20.8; 19.5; 18.3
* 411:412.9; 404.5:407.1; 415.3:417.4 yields 0.11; 20.8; 19.5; 20.7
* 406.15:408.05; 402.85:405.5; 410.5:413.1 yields -0.03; 20.8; 20.3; 18.7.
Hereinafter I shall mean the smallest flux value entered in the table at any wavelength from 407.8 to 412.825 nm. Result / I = 13.01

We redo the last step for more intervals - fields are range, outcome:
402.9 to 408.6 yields 18.27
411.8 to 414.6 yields 17.95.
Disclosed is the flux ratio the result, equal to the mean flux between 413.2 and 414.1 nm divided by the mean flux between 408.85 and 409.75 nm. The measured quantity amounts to 1.14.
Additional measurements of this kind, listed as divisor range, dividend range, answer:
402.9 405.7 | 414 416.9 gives 1.00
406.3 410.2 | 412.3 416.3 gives 1.05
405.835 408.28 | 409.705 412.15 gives 0.89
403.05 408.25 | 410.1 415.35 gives 0.95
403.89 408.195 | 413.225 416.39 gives 1.01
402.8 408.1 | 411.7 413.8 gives 0.96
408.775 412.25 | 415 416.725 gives 1.15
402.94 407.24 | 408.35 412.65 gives 0.90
